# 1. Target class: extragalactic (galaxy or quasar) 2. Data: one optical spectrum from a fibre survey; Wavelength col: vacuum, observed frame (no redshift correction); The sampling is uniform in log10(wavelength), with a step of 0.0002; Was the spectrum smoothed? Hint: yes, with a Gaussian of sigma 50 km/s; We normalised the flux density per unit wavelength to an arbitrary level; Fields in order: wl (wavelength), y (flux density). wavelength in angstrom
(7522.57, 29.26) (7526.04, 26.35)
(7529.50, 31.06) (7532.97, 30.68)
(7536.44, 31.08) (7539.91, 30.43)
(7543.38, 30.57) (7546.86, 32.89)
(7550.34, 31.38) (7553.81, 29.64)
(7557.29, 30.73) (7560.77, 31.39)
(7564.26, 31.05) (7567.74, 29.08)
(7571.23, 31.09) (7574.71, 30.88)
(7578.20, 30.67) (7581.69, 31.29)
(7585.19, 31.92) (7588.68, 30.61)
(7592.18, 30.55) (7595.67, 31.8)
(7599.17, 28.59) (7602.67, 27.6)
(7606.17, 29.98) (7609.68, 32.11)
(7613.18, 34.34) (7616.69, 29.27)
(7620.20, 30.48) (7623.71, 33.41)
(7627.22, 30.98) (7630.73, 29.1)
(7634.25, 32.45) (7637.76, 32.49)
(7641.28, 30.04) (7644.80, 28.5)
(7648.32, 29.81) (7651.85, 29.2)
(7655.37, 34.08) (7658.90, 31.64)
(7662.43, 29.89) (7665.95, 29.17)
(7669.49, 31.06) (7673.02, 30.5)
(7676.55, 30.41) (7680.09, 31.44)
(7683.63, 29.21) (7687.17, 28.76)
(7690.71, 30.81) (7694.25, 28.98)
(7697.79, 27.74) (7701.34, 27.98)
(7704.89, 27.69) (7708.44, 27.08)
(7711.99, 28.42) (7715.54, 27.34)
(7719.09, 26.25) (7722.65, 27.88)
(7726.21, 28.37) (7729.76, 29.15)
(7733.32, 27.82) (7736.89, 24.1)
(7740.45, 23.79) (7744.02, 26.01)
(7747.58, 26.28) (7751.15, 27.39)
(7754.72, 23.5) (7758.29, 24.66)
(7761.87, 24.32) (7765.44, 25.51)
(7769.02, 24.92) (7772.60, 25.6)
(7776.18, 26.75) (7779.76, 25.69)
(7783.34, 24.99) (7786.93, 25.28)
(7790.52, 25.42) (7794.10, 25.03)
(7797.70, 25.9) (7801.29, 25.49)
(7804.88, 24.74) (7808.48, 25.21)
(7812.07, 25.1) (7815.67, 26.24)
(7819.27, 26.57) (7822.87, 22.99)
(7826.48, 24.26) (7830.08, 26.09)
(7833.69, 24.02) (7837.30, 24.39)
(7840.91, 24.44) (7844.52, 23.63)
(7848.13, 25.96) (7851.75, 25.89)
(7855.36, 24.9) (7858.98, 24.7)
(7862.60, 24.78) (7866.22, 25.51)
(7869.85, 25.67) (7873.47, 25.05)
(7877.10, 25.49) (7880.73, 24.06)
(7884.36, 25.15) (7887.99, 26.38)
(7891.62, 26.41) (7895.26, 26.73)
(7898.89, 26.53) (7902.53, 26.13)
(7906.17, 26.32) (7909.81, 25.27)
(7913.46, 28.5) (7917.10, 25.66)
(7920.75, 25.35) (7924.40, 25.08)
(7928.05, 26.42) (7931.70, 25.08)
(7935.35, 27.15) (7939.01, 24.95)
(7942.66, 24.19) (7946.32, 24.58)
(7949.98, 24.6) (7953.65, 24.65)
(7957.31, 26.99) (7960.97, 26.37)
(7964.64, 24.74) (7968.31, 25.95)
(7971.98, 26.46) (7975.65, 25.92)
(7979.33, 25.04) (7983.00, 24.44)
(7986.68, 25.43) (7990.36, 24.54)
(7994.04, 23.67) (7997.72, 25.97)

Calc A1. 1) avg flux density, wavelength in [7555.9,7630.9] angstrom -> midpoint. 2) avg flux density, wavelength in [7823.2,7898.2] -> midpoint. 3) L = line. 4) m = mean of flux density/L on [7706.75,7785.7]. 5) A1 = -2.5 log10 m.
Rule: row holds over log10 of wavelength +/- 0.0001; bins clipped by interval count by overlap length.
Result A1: 0.06 mag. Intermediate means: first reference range 30.8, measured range 26.2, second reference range 25.2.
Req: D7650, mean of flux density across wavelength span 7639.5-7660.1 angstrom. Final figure 30.5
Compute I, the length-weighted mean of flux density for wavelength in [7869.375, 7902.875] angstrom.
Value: 25.8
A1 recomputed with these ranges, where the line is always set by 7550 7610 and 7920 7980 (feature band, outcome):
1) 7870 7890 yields 0.05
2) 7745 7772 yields 0.12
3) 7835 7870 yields 0.08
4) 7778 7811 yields 0.10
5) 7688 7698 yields -0.01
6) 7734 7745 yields 0.14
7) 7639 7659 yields -0.03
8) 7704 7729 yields 0.04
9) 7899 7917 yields -0.02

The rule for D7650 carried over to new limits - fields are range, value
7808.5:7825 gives 25.2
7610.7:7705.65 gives 30.4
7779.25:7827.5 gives 25.2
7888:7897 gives 26.5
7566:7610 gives 30.4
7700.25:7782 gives 26.3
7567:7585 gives 30.8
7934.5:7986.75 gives 25.4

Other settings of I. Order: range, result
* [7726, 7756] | 26.2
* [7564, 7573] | 30.3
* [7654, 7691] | 30.6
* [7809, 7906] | 25.3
